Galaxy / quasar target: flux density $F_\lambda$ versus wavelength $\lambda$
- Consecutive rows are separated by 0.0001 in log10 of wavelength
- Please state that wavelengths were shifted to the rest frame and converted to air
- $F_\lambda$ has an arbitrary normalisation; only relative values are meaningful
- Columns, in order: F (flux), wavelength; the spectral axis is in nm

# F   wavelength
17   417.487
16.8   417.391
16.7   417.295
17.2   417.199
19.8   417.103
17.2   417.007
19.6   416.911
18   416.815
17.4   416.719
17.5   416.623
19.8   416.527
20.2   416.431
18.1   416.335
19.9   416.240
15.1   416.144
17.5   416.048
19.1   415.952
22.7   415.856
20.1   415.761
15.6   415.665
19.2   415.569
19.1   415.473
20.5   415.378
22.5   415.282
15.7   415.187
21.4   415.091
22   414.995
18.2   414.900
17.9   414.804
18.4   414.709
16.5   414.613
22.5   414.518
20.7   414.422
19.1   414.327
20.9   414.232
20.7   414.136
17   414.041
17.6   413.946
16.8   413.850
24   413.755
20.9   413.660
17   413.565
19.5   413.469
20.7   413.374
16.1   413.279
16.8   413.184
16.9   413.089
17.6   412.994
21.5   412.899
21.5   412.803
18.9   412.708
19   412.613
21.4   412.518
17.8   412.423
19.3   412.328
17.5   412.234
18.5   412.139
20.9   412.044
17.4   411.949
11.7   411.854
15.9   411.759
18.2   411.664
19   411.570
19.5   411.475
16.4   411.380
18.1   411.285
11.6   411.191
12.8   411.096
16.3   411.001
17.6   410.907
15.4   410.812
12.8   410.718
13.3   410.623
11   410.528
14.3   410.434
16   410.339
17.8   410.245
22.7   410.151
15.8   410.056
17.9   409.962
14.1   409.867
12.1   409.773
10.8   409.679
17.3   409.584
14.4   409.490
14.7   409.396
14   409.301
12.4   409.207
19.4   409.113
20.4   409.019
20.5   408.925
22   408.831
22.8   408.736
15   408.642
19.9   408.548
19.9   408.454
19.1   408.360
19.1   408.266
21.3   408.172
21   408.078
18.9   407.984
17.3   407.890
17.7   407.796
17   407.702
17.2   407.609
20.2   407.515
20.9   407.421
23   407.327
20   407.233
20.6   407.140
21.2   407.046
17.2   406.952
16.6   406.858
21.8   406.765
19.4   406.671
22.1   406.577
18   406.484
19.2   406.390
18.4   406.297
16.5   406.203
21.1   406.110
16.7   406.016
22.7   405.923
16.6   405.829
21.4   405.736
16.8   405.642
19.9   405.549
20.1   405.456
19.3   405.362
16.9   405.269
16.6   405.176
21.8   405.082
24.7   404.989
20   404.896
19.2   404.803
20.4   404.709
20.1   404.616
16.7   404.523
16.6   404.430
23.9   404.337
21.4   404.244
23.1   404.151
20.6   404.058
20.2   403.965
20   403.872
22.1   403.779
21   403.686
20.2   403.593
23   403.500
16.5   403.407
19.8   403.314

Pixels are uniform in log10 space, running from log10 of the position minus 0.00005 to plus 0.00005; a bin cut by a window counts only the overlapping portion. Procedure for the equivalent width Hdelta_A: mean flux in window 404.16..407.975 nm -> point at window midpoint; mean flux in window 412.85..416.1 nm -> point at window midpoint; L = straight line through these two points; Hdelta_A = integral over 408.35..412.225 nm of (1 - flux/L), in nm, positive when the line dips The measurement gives 0.554 nm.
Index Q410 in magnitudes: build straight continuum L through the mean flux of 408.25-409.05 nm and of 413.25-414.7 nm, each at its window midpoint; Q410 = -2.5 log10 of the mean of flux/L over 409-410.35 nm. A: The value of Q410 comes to 0.24 mag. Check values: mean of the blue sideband 19.9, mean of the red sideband 19.3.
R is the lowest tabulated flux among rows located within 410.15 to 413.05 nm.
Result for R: 11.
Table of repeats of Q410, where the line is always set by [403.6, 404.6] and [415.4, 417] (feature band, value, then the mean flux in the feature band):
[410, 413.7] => 0.120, 17.3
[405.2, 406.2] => 0.072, 19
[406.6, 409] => 0.020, 19.6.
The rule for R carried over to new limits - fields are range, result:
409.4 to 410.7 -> 10.8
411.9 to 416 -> 15.6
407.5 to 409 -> 15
